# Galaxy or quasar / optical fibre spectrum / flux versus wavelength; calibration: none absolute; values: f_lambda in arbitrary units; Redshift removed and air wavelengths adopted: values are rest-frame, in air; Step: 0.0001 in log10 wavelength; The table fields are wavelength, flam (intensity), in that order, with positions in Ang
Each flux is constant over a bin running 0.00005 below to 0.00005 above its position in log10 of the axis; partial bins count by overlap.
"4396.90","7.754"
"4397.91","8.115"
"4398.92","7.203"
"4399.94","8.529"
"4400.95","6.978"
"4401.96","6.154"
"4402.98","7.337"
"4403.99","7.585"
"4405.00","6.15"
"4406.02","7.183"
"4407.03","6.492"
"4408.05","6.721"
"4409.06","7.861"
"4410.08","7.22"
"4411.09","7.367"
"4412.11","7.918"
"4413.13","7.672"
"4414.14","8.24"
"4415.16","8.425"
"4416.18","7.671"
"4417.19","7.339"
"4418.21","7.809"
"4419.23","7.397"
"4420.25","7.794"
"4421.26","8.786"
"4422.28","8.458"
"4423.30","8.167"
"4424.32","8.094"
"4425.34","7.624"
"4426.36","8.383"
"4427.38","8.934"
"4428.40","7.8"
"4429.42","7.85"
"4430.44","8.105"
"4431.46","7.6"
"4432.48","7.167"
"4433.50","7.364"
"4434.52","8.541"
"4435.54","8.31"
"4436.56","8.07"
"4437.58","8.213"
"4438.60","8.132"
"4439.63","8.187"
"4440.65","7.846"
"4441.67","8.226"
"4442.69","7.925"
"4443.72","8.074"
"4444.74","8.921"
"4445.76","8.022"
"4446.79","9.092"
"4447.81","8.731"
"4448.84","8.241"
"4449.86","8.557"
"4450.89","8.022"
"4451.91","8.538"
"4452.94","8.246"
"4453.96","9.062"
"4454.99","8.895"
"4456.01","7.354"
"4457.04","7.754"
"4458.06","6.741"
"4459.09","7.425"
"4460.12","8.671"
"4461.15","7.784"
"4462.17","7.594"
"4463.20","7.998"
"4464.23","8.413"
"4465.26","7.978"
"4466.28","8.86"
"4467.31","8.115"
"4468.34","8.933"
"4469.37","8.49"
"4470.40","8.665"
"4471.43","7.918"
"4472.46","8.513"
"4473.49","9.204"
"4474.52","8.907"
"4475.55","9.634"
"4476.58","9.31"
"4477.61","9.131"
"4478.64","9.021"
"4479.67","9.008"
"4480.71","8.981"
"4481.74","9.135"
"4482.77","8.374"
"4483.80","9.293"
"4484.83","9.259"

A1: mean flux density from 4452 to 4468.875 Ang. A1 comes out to 8.13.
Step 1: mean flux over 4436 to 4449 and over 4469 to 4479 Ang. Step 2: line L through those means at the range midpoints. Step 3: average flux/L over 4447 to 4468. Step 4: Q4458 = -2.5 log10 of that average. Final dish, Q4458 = 0.051 mag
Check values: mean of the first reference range 8.28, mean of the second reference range 8.88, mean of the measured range 8.17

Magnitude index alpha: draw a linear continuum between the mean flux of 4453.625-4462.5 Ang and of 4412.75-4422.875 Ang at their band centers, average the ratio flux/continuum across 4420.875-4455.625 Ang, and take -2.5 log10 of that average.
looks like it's -0.04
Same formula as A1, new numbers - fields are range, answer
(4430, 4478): 8.29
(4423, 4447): 8.1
